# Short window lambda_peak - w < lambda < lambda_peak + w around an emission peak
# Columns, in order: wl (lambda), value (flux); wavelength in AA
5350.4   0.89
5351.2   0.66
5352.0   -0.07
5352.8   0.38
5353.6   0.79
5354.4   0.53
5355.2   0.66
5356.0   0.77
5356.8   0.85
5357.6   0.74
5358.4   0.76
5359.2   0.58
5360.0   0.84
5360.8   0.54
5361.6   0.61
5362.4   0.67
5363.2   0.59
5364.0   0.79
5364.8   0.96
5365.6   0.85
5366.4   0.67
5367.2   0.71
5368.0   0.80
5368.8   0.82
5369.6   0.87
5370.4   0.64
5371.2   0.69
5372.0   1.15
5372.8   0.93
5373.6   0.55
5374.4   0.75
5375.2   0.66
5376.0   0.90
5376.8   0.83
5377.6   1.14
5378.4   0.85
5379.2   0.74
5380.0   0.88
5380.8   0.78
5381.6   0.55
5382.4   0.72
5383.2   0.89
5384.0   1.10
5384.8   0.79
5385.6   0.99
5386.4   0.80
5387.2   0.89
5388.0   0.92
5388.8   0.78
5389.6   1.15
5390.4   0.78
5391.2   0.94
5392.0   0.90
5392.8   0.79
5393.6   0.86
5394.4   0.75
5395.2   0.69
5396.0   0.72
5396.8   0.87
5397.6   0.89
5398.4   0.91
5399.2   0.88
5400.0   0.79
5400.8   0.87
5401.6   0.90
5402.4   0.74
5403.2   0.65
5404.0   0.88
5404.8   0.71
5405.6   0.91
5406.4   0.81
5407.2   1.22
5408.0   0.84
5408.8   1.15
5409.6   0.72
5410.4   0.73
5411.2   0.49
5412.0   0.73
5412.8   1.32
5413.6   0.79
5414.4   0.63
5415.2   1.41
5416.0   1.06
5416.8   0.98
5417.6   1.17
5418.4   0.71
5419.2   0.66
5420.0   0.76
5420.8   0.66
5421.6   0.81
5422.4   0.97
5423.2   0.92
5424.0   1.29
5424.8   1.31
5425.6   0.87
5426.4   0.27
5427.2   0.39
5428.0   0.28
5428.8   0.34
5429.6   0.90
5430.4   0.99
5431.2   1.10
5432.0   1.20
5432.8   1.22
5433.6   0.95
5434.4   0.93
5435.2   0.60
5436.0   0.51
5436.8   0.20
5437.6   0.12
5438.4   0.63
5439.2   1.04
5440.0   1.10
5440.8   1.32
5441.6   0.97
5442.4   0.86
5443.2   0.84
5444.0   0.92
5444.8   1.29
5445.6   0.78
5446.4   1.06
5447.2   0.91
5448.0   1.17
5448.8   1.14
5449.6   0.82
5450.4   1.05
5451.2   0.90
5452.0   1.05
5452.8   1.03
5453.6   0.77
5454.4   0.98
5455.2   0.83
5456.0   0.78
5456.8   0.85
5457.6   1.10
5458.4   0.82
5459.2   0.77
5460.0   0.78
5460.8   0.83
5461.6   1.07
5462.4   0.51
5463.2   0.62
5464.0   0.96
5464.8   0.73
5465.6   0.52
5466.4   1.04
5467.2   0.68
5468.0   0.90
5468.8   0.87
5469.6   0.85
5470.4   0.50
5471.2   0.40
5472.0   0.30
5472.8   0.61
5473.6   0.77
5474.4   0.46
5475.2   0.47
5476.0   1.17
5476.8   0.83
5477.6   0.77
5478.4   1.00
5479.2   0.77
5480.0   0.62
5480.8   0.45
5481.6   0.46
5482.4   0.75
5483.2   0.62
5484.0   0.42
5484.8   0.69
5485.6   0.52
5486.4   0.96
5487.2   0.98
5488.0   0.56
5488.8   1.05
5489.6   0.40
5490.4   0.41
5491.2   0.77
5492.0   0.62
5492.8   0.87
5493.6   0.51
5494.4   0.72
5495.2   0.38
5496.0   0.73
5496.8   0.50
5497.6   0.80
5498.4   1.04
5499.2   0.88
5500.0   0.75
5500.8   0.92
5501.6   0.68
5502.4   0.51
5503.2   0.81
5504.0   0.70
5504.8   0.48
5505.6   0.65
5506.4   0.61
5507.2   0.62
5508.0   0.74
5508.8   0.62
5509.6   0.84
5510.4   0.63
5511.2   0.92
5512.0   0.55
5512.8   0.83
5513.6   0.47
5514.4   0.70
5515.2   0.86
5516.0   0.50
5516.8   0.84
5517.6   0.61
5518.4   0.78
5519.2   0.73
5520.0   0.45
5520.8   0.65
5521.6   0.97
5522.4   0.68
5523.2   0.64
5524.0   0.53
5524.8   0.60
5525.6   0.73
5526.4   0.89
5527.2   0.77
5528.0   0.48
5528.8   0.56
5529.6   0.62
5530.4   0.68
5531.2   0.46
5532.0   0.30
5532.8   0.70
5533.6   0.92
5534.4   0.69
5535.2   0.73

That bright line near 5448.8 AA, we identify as C IV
